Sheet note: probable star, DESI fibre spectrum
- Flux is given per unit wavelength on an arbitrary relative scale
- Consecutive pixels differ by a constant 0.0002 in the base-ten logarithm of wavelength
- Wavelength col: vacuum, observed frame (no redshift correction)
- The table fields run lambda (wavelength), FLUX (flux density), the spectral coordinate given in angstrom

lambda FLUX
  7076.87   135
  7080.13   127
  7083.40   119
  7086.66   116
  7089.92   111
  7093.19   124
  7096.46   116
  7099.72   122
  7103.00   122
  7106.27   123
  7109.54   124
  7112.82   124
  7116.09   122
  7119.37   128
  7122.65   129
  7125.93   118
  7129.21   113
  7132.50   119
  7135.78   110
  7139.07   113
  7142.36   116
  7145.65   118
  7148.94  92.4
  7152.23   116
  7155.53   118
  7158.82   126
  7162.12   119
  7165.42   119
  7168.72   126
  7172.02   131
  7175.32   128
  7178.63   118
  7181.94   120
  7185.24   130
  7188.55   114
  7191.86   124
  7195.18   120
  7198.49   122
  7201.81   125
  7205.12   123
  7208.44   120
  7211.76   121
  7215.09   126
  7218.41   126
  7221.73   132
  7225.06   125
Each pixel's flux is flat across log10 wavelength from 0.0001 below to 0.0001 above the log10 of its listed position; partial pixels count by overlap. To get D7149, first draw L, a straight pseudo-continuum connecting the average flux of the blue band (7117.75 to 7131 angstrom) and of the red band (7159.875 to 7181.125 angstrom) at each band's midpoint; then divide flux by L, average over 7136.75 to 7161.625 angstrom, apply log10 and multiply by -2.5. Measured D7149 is 0.08 mag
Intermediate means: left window 122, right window 123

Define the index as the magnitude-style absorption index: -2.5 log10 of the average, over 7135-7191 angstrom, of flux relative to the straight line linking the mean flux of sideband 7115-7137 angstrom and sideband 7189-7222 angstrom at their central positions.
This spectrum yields 0.03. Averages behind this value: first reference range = 120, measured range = 119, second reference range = 123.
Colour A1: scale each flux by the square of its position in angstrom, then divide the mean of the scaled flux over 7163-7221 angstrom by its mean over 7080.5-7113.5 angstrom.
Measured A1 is 1.1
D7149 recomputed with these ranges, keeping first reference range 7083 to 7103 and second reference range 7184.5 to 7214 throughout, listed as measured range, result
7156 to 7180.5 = -0.024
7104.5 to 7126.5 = -0.047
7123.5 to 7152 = 0.063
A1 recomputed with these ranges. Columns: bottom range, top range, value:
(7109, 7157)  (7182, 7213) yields 1.06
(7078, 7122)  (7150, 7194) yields 1.02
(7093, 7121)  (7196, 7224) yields 1.04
